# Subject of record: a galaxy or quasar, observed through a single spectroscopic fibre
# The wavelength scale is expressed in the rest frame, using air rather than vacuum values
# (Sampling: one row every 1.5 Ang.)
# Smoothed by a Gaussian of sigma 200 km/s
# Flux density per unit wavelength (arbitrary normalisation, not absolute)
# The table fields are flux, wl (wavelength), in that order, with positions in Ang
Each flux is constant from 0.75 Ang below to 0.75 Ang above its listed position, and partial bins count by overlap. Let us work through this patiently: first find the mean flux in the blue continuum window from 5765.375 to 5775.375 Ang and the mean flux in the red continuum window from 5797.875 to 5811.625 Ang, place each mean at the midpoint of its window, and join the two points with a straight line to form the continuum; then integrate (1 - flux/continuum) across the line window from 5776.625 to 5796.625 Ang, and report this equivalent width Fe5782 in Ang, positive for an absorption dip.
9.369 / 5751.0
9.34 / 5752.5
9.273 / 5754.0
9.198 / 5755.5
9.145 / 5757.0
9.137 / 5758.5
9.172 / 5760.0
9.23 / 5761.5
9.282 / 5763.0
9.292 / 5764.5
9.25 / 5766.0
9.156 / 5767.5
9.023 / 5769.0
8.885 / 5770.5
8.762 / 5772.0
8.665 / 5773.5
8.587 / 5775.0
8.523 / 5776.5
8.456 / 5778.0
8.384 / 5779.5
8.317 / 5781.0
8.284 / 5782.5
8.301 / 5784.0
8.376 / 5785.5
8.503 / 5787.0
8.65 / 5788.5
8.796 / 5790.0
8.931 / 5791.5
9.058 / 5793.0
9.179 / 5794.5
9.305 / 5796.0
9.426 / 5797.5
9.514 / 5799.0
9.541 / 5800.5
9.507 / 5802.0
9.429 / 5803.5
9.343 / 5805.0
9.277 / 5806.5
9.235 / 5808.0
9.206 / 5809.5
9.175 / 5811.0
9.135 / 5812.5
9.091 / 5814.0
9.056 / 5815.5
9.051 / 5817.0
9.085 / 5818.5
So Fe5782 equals 1.0 Ang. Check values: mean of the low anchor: 8.91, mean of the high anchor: 9.36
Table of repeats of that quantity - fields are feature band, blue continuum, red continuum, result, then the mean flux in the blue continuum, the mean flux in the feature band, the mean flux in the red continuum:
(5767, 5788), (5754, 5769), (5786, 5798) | 1.14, 9.2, 8.58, 8.96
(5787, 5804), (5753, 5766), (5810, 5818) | -0.06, 9.22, 9.18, 9.1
